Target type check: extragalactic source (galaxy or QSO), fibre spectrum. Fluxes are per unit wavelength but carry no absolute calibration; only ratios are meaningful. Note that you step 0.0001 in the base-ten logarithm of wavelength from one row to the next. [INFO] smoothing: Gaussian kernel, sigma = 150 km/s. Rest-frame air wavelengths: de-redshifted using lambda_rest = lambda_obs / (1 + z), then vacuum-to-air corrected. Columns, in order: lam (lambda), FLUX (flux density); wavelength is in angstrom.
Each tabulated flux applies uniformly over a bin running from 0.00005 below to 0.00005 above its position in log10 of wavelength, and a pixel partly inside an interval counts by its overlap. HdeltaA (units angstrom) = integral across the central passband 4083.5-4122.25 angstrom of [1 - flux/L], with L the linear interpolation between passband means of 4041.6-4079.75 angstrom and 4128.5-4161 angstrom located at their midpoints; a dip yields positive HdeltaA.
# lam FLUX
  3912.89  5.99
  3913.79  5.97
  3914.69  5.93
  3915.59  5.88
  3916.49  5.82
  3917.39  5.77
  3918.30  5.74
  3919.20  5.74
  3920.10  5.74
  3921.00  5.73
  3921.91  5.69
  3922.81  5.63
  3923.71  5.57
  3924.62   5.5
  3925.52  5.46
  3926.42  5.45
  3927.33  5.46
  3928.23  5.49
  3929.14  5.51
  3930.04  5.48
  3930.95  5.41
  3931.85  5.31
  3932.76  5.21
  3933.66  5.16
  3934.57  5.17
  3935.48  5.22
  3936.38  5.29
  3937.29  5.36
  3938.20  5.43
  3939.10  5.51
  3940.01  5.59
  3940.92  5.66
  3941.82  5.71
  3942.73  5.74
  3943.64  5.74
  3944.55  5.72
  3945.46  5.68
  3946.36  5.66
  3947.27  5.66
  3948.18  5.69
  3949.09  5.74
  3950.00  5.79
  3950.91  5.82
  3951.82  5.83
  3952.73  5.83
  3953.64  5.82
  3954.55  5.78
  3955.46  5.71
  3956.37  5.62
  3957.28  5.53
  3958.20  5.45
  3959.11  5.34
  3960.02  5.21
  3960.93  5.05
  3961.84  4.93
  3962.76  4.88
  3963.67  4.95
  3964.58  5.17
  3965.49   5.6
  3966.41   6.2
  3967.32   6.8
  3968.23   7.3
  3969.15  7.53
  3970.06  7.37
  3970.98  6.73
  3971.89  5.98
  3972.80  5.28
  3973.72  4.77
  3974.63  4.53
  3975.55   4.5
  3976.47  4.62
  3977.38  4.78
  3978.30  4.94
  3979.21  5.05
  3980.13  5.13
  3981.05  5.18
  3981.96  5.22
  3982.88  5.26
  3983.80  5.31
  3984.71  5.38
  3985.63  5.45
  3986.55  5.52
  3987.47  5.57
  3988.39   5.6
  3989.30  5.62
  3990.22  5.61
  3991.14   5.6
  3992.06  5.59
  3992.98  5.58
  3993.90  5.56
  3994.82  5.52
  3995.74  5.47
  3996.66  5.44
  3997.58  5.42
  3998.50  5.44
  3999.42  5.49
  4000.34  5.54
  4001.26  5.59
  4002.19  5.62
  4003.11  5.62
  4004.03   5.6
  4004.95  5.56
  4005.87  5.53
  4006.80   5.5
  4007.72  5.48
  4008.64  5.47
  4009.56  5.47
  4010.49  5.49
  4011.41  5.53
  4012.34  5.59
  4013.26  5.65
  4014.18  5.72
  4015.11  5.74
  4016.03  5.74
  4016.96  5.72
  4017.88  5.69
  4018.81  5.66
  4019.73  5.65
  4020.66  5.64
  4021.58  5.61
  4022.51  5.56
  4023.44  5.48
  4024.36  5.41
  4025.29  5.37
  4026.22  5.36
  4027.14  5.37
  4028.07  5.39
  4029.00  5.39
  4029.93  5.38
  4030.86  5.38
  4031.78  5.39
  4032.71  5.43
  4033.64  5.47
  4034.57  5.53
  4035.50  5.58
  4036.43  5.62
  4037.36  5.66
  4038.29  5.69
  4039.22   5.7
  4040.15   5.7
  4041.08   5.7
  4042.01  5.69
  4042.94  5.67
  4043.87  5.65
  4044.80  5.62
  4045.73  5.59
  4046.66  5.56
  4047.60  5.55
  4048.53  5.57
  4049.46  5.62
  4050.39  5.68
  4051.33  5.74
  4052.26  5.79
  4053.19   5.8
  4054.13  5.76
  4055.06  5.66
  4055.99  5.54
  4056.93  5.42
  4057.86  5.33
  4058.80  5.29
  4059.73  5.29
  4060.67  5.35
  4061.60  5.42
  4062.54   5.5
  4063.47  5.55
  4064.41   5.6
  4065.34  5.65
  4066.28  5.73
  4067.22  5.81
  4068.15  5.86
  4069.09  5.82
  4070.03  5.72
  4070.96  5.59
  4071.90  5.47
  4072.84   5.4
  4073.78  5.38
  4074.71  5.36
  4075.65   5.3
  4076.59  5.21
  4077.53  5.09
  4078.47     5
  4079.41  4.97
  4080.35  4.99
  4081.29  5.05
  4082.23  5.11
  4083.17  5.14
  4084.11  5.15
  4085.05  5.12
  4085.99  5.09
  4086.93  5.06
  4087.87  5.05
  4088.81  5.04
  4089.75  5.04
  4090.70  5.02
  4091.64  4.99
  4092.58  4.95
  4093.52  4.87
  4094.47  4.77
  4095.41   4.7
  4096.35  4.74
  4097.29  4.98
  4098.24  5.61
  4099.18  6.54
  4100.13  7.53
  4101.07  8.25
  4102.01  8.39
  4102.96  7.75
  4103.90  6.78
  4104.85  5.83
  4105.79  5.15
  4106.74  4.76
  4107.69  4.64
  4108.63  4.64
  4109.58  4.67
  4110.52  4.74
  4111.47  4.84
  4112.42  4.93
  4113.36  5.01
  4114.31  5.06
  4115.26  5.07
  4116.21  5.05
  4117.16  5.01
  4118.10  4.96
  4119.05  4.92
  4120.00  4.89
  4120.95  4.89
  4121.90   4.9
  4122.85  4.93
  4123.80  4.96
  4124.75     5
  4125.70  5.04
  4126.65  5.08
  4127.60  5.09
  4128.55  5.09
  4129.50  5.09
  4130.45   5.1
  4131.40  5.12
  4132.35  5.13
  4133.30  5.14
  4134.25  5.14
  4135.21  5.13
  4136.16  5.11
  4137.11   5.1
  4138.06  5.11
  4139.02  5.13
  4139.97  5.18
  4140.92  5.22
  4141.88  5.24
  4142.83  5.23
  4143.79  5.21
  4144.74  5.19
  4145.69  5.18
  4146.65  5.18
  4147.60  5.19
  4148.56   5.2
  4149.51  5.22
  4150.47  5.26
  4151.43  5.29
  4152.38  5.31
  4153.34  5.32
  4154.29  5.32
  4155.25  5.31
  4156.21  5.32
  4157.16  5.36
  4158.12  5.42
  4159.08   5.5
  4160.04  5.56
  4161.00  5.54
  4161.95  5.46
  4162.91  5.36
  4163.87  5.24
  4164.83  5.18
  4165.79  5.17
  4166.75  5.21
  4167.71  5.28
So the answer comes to 0.2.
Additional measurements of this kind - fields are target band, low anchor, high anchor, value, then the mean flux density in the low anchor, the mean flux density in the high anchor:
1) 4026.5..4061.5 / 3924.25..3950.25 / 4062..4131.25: -1.1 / 5.51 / 5.33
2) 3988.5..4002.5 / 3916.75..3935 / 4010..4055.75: 0.1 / 5.51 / 5.59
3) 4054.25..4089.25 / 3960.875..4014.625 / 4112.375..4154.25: -0.5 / 5.53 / 5.11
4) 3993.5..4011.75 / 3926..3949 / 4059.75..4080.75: -0.2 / 5.5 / 5.44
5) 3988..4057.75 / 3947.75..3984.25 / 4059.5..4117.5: -1.1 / 5.55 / 5.41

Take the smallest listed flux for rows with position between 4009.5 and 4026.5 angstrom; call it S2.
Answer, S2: 5.36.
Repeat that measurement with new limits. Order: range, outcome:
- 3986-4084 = 4.97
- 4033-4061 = 5.29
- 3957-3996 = 4.5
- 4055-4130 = 4.64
